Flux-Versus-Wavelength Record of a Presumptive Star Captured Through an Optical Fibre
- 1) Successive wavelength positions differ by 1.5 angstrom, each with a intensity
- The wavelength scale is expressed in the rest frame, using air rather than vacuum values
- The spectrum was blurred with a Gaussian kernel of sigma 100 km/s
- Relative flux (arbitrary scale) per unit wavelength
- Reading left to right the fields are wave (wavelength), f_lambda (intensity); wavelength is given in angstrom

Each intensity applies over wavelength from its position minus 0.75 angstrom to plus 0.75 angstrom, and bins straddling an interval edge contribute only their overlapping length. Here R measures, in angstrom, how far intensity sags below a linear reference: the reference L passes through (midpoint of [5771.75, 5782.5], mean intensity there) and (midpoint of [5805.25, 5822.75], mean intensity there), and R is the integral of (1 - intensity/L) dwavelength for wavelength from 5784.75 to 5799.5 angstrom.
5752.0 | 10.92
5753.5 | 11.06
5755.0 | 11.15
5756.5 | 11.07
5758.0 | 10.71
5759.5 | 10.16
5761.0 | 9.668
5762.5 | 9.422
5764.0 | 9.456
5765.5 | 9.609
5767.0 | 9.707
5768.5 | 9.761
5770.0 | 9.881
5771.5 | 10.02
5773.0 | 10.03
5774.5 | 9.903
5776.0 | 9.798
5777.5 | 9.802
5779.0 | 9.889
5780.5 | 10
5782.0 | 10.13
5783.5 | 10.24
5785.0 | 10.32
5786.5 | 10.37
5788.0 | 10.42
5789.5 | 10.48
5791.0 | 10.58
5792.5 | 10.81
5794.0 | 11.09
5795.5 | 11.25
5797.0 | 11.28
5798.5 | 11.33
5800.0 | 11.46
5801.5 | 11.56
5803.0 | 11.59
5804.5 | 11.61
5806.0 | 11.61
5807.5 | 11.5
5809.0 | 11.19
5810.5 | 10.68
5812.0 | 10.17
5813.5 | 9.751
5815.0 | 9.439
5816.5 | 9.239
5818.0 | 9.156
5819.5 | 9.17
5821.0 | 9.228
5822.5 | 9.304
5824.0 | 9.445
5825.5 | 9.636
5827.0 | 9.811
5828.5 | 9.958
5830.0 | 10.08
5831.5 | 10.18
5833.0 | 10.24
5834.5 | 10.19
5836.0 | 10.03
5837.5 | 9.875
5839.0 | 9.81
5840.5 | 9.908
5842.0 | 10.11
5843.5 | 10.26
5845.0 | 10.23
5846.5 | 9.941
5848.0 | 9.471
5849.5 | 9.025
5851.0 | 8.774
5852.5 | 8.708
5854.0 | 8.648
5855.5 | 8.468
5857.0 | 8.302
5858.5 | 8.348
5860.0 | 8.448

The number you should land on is -1.2 angstrom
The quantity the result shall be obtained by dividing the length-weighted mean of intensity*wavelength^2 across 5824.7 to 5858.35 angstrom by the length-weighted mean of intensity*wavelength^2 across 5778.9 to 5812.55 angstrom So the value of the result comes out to 0.9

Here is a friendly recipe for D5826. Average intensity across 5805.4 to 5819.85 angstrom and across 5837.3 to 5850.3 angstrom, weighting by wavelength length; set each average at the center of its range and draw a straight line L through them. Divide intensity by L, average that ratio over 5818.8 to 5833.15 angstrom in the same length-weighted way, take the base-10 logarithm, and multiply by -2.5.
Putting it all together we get 0.04 mag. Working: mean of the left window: 10.2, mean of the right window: 9.84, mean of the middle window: 9.68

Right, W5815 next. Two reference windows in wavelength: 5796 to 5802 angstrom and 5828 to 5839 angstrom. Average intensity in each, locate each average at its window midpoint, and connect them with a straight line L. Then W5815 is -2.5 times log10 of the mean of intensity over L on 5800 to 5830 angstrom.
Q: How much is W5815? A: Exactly 0.057 mag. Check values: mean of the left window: 11.4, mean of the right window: 10.1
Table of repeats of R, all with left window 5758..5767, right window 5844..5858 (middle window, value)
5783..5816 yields -4.8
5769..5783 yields -0.4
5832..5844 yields -1.2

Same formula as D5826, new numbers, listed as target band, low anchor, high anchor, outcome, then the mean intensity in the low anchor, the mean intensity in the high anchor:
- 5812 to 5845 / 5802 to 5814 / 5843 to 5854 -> 0.05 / 11.1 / 9.41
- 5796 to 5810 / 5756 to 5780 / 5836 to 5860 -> -0.18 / 9.92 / 9.32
